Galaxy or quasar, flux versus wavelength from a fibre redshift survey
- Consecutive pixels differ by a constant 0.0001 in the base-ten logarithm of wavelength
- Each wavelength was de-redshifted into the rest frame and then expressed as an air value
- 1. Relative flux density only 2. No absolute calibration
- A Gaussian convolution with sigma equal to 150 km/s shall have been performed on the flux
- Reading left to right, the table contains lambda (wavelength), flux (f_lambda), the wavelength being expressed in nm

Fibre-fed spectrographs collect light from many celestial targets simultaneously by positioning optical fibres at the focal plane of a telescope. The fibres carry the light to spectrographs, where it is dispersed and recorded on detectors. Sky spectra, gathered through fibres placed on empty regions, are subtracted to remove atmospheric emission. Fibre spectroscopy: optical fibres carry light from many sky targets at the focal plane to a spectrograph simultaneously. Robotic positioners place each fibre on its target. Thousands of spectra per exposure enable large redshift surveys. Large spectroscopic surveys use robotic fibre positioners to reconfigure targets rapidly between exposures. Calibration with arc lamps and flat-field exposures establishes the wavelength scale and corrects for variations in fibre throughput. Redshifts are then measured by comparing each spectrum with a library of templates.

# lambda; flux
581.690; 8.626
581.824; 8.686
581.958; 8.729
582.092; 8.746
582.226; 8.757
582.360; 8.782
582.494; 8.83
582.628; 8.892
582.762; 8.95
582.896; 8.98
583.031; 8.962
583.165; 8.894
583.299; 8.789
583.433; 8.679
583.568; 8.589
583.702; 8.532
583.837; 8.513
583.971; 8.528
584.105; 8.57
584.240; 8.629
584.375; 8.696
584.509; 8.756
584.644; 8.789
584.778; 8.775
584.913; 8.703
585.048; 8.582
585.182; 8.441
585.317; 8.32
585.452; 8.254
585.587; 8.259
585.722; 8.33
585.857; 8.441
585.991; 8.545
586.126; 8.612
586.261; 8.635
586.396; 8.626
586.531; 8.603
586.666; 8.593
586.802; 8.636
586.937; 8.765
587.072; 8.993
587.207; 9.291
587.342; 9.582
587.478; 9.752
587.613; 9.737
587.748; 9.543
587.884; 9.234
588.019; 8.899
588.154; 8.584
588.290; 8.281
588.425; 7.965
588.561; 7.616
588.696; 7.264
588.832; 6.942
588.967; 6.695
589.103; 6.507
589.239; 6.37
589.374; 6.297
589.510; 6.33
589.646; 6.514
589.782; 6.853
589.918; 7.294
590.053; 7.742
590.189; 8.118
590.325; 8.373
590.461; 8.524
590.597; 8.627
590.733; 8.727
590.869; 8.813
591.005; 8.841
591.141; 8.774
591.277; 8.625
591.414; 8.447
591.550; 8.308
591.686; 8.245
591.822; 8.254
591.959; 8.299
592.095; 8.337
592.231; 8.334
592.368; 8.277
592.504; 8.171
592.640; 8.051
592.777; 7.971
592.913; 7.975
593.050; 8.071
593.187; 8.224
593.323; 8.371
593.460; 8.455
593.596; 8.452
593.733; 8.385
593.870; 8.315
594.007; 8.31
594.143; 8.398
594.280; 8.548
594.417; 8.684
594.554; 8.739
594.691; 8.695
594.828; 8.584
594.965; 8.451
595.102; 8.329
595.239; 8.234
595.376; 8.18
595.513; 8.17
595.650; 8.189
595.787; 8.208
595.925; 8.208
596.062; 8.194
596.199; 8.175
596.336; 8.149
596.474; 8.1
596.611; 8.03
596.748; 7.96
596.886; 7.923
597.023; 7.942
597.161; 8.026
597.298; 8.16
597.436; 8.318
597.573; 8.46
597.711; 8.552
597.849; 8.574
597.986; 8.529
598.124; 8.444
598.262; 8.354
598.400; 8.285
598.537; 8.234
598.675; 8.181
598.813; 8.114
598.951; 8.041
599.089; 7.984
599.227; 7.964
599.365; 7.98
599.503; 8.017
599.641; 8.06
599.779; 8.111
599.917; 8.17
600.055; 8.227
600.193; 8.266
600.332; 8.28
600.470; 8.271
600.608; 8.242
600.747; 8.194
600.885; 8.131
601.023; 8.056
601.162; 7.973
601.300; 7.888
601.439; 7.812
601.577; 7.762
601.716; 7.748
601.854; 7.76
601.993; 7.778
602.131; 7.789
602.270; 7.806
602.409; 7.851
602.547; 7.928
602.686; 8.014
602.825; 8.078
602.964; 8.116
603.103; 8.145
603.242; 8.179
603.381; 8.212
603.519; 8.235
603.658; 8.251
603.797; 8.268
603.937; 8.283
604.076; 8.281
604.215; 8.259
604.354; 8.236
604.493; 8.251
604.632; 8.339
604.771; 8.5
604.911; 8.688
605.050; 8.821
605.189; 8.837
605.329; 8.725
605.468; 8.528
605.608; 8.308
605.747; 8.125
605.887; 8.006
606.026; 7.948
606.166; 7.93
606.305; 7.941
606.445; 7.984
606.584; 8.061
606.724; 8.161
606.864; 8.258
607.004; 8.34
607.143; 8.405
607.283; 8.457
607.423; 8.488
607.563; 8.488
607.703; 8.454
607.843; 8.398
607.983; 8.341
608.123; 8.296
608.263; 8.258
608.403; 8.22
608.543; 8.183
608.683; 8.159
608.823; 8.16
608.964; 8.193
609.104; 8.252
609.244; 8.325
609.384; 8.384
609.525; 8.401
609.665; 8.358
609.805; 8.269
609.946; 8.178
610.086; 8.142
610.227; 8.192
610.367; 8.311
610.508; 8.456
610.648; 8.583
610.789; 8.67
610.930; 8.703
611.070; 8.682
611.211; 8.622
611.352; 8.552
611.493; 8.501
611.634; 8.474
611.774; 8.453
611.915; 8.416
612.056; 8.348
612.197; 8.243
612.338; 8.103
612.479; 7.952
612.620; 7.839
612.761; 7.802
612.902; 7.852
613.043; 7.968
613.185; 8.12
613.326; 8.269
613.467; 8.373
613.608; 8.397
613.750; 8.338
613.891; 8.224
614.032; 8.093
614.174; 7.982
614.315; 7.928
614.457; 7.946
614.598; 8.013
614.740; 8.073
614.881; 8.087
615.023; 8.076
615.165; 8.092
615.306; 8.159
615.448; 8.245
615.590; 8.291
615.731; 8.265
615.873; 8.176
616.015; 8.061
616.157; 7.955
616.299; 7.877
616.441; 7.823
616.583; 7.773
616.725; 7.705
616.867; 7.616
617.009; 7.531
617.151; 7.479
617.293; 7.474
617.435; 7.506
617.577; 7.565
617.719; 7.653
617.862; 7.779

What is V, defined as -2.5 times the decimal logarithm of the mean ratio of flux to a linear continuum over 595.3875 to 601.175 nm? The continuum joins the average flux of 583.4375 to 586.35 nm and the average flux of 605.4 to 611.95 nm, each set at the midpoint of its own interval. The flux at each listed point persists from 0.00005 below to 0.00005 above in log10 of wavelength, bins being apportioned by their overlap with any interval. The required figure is 0.03 mag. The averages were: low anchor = 8.55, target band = 8.18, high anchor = 8.32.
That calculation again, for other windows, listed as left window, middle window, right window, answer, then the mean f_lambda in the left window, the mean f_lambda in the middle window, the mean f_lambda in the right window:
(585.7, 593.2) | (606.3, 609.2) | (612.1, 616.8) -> -0.02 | 8.22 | 8.27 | 8.06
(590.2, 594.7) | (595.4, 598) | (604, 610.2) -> 0.02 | 8.4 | 8.2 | 8.3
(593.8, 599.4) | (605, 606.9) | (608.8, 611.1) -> 0.01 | 8.27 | 8.25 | 8.37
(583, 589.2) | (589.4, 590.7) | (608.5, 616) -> 0.12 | 8.53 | 7.58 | 8.24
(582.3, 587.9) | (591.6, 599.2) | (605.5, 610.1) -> 0.03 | 8.77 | 8.27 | 8.24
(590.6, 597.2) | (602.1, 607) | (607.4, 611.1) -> 0.02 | 8.32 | 8.21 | 8.35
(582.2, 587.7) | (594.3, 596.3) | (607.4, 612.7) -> 0.03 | 8.75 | 8.36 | 8.34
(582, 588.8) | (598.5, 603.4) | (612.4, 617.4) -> 0.04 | 8.69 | 8.03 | 7.99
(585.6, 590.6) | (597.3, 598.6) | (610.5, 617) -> -0.03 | 8.15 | 8.4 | 8.17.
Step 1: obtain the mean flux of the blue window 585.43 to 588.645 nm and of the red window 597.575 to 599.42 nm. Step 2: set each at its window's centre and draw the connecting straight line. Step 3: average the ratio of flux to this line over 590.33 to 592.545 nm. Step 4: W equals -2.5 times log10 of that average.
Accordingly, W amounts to 0.010 mag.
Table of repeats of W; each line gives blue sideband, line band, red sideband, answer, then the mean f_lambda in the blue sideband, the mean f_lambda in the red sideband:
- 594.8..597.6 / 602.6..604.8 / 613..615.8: -0.01 mag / 8.18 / 8.15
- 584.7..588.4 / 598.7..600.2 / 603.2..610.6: 0.05 mag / 8.77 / 8.3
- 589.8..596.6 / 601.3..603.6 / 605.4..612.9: 0.05 mag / 8.31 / 8.29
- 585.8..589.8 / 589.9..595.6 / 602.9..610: -0.02 mag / 8.17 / 8.29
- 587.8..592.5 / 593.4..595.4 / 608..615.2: -0.06 mag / 7.93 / 8.25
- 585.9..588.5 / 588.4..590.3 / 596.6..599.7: 0.23 mag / 8.88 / 8.18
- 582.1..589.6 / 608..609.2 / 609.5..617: 0.00 mag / 8.45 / 8.18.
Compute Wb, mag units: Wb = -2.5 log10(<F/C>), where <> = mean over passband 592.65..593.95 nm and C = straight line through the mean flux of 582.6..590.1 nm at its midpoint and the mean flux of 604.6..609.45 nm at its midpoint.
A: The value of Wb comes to 0.01 mag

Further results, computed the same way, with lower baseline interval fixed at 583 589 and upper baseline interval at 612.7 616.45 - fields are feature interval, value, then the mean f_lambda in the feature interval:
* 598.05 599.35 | 0.027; 8.17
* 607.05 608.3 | -0.024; 8.4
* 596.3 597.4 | 0.049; 8.04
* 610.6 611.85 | -0.055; 8.58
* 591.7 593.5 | 0.035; 8.21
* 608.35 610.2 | -0.008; 8.25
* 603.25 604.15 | 0.005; 8.25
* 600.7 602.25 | 0.058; 7.89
